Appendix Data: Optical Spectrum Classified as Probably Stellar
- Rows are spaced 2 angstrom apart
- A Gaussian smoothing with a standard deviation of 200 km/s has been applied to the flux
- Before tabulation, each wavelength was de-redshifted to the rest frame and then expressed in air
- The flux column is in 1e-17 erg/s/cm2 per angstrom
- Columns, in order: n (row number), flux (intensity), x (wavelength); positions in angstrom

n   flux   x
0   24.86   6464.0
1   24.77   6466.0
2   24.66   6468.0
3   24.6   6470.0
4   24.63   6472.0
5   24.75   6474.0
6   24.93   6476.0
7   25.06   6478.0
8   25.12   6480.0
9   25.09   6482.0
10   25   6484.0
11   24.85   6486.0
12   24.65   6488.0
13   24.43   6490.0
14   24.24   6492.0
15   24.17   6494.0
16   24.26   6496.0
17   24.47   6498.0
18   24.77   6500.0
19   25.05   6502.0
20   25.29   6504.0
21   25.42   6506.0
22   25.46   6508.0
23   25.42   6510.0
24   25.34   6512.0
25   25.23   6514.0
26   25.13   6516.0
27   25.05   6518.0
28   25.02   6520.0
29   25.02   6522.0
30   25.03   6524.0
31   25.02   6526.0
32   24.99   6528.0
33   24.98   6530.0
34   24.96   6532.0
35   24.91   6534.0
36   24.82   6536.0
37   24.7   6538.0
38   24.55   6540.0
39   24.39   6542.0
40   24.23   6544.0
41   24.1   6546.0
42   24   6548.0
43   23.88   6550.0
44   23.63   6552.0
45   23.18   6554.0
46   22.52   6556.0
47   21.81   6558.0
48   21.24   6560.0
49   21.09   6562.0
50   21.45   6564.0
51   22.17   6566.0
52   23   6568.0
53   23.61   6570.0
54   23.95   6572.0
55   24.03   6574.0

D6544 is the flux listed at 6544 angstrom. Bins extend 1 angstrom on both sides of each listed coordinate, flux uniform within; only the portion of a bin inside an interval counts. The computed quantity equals 24.23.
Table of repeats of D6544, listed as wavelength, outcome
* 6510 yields 25.42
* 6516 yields 25.13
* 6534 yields 24.91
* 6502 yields 25.05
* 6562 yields 21.09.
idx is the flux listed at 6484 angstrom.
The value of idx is 25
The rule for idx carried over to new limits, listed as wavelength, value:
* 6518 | 25.05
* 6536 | 24.82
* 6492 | 24.24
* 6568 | 23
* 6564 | 21.45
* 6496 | 24.26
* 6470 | 24.6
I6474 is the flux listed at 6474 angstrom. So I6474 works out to 24.75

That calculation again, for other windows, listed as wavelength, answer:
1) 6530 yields 24.98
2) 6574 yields 24.03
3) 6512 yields 25.34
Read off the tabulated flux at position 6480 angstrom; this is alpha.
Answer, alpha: 25.12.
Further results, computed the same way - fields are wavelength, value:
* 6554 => 23.18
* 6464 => 24.86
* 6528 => 24.99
